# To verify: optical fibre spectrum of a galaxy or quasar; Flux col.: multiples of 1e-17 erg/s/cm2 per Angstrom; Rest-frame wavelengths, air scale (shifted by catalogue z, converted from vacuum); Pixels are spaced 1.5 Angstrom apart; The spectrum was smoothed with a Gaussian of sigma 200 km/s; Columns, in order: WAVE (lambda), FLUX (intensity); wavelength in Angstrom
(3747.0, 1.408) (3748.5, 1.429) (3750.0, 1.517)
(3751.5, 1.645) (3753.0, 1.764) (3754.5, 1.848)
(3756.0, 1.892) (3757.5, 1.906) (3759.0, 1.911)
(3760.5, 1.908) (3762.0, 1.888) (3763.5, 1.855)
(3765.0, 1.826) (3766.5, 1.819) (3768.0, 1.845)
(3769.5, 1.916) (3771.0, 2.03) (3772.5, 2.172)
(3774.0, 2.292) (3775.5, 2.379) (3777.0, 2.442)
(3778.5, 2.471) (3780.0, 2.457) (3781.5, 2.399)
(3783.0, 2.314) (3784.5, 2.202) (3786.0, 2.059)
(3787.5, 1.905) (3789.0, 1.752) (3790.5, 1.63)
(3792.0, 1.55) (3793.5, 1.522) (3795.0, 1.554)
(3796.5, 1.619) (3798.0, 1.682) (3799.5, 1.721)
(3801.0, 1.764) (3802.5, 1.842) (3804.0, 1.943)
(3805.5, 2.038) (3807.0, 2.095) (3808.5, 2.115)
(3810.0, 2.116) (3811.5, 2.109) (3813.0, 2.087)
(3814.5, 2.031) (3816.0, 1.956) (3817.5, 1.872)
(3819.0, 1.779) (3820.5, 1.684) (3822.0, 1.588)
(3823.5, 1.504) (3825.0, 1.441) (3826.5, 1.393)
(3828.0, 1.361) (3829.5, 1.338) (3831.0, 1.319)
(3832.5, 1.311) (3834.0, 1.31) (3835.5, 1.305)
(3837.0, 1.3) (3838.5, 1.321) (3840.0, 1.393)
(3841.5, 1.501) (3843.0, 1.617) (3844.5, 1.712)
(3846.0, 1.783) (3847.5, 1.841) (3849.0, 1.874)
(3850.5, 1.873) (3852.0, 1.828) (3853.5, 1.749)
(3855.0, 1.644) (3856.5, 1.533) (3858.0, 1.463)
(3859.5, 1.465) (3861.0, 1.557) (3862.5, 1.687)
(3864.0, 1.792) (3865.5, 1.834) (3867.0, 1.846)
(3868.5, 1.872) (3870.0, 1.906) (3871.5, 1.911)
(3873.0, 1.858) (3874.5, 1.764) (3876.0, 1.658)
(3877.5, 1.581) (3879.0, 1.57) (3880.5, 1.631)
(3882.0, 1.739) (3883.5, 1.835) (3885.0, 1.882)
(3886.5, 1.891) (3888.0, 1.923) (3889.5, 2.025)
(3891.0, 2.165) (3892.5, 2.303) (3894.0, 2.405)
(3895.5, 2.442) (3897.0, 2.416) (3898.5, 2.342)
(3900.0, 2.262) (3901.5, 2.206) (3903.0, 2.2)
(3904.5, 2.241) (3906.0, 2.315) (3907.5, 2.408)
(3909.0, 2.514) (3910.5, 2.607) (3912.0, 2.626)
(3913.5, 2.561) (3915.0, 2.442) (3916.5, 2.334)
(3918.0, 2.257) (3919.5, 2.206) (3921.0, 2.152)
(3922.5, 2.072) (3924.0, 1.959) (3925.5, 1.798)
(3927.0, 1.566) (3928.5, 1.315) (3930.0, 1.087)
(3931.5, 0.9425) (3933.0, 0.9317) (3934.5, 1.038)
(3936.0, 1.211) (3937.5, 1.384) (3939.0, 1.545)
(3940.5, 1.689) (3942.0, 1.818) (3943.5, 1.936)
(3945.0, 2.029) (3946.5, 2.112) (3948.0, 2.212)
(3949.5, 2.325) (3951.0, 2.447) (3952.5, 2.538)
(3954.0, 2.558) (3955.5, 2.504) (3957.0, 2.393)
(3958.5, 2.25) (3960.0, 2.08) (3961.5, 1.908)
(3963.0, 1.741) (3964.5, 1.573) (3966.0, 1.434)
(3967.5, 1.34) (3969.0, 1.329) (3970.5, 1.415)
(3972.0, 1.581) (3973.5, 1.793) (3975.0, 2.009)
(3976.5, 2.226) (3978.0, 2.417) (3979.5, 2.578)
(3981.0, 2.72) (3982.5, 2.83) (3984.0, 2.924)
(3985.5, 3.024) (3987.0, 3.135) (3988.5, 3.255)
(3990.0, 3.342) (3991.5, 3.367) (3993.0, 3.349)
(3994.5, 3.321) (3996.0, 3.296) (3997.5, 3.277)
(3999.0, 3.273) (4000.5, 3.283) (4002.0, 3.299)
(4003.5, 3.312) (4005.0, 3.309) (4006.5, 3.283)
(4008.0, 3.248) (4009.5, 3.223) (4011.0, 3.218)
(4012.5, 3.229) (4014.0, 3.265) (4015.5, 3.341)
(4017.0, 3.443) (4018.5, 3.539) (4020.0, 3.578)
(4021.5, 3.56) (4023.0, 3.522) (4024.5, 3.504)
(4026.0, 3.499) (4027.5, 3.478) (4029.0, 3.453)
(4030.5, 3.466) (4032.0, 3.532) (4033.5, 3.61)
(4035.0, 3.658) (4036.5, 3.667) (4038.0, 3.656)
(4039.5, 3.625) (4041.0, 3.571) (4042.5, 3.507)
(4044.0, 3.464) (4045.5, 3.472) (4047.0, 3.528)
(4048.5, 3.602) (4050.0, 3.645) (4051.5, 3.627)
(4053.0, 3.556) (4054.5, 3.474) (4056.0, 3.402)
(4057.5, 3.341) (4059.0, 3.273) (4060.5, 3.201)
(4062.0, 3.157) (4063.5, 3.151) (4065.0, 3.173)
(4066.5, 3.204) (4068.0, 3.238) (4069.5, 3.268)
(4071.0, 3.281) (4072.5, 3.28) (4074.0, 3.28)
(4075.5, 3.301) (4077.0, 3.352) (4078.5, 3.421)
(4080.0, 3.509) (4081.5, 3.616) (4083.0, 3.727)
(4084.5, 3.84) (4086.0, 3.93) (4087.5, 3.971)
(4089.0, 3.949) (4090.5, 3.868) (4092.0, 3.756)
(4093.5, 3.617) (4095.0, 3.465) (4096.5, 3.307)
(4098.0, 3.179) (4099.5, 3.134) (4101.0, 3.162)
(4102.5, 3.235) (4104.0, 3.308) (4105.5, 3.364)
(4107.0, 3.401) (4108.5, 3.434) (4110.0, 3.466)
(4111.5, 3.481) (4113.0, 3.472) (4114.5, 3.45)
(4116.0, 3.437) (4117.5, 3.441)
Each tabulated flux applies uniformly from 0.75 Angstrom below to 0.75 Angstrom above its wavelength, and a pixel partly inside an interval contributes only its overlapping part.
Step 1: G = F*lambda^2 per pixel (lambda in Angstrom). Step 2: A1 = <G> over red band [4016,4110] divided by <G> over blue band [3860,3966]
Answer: 1.9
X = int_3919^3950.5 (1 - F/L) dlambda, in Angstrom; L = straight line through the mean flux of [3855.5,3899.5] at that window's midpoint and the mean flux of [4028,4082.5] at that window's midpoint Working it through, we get 9.2 Angstrom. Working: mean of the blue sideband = 1.87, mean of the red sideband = 3.43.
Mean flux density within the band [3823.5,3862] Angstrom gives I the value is 1.53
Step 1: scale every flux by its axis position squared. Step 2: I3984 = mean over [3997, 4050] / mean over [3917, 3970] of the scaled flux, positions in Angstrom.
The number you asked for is 1.97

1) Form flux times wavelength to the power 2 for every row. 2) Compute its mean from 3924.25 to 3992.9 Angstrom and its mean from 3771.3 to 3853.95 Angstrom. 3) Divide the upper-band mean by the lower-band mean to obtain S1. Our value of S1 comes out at 1.23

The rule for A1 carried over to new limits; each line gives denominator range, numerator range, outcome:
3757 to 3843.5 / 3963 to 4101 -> 1.99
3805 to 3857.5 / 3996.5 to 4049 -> 2.27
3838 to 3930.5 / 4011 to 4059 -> 1.95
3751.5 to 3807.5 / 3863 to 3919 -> 1.14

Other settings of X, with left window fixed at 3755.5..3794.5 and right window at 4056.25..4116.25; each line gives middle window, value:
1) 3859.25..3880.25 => 6.03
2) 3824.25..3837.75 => 5.50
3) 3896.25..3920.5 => 2.30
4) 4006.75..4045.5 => -3.93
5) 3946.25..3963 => 3.22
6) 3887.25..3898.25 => 1.31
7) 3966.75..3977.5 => 4.51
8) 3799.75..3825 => 3.34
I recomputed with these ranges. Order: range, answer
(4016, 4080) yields 3.44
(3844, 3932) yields 1.95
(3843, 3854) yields 1.8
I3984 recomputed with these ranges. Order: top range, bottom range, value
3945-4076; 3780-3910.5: 1.78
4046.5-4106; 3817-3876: 2.39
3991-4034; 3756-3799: 1.93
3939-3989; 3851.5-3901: 1.21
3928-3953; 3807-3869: 1.06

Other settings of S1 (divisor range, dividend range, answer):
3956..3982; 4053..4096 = 1.88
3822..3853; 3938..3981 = 1.40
